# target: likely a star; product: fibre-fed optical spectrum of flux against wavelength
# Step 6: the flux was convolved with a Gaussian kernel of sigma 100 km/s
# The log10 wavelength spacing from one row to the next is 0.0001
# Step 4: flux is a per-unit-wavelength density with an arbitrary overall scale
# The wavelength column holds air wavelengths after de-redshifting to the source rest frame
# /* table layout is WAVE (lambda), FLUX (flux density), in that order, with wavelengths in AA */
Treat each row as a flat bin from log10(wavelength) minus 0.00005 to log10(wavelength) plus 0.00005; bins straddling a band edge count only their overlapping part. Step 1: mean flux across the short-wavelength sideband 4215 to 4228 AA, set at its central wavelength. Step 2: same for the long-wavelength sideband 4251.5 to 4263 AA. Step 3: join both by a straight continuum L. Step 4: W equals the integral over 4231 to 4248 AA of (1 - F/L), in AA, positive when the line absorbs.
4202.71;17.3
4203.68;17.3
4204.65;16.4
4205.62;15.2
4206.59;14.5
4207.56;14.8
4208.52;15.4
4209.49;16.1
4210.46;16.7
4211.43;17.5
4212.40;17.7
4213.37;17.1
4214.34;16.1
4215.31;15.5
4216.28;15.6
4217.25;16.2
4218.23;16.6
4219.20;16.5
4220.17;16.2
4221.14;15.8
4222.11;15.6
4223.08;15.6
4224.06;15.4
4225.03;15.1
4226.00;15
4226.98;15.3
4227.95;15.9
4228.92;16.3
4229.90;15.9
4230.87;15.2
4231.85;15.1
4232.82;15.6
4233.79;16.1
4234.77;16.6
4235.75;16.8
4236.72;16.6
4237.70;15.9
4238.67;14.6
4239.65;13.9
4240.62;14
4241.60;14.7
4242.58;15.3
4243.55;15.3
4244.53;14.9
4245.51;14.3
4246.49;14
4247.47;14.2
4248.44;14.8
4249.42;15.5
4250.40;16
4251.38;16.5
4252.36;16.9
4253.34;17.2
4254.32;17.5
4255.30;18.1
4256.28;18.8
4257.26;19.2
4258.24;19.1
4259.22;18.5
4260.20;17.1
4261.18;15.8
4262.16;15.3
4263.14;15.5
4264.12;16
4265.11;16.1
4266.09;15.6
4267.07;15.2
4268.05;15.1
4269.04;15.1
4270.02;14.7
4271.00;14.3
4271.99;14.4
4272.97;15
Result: 1.5 AA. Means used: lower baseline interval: 15.7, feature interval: 15.2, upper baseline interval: 17.5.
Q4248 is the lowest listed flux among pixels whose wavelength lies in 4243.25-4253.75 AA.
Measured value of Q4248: 14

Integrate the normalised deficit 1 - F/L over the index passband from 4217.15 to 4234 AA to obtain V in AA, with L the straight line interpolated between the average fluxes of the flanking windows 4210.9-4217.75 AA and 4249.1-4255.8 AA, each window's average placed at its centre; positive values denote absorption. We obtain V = 0.9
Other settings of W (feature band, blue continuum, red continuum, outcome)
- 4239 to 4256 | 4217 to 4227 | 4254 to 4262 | 1.76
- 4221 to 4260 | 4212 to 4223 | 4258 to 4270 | 0.52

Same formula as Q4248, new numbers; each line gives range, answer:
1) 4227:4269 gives 13.9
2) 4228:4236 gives 15.1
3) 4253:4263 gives 15.3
